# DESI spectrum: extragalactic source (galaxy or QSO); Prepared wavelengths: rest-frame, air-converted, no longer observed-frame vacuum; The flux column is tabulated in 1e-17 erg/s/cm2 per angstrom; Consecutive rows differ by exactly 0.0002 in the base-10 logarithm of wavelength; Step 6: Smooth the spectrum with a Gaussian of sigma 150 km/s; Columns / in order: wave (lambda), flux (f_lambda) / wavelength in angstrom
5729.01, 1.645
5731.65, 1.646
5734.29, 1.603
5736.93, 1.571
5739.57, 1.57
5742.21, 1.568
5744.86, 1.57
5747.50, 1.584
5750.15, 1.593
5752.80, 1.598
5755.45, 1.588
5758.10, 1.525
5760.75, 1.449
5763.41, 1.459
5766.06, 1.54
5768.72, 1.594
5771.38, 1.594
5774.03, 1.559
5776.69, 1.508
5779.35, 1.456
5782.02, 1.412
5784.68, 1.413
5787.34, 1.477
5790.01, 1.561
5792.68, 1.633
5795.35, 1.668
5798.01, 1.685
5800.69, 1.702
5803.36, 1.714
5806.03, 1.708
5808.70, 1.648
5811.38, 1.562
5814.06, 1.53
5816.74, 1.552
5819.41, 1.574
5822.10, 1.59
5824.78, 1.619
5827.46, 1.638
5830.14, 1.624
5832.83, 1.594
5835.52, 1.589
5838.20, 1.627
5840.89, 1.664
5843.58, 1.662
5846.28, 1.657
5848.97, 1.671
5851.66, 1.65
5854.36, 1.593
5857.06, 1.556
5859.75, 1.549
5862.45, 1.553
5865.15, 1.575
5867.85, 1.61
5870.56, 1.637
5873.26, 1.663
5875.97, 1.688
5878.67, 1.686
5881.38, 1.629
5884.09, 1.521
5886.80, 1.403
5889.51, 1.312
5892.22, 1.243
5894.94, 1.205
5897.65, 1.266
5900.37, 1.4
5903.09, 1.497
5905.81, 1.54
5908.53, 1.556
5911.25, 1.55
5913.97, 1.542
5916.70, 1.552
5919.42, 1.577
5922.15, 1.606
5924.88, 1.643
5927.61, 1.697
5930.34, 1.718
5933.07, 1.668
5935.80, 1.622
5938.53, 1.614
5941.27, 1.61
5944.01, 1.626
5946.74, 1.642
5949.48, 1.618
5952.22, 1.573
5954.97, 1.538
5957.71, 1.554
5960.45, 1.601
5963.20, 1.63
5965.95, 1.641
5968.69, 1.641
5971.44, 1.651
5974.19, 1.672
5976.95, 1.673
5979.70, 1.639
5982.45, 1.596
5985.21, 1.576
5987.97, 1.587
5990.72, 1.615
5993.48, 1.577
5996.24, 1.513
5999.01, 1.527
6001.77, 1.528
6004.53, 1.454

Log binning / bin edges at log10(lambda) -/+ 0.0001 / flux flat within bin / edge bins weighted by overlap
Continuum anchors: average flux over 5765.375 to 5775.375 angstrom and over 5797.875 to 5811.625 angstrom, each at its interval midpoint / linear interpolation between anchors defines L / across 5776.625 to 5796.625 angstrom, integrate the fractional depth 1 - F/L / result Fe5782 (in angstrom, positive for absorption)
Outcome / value 1.3 angstrom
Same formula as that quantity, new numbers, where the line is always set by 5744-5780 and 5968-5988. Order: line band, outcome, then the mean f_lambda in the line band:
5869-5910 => 2.9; 1.48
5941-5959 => 0.3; 1.59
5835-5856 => -0.8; 1.64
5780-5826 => -0.8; 1.59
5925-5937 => -0.5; 1.67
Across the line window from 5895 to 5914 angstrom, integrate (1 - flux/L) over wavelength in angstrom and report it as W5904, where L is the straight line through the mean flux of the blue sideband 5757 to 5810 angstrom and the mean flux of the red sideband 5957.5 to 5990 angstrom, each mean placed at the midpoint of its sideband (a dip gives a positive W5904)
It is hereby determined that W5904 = 1.7 angstrom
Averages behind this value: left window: 1.57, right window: 1.62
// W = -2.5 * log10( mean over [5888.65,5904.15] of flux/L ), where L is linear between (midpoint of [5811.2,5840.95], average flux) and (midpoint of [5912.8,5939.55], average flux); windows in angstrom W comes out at 0.22 mag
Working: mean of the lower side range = 1.6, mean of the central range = 1.32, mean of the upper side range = 1.62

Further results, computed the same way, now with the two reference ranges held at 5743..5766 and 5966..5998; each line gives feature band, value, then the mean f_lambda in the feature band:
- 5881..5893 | 0.124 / 1.41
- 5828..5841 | -0.032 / 1.62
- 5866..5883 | -0.045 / 1.65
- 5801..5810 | -0.088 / 1.69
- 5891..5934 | 0.054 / 1.52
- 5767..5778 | -0.008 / 1.56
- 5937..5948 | -0.015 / 1.62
